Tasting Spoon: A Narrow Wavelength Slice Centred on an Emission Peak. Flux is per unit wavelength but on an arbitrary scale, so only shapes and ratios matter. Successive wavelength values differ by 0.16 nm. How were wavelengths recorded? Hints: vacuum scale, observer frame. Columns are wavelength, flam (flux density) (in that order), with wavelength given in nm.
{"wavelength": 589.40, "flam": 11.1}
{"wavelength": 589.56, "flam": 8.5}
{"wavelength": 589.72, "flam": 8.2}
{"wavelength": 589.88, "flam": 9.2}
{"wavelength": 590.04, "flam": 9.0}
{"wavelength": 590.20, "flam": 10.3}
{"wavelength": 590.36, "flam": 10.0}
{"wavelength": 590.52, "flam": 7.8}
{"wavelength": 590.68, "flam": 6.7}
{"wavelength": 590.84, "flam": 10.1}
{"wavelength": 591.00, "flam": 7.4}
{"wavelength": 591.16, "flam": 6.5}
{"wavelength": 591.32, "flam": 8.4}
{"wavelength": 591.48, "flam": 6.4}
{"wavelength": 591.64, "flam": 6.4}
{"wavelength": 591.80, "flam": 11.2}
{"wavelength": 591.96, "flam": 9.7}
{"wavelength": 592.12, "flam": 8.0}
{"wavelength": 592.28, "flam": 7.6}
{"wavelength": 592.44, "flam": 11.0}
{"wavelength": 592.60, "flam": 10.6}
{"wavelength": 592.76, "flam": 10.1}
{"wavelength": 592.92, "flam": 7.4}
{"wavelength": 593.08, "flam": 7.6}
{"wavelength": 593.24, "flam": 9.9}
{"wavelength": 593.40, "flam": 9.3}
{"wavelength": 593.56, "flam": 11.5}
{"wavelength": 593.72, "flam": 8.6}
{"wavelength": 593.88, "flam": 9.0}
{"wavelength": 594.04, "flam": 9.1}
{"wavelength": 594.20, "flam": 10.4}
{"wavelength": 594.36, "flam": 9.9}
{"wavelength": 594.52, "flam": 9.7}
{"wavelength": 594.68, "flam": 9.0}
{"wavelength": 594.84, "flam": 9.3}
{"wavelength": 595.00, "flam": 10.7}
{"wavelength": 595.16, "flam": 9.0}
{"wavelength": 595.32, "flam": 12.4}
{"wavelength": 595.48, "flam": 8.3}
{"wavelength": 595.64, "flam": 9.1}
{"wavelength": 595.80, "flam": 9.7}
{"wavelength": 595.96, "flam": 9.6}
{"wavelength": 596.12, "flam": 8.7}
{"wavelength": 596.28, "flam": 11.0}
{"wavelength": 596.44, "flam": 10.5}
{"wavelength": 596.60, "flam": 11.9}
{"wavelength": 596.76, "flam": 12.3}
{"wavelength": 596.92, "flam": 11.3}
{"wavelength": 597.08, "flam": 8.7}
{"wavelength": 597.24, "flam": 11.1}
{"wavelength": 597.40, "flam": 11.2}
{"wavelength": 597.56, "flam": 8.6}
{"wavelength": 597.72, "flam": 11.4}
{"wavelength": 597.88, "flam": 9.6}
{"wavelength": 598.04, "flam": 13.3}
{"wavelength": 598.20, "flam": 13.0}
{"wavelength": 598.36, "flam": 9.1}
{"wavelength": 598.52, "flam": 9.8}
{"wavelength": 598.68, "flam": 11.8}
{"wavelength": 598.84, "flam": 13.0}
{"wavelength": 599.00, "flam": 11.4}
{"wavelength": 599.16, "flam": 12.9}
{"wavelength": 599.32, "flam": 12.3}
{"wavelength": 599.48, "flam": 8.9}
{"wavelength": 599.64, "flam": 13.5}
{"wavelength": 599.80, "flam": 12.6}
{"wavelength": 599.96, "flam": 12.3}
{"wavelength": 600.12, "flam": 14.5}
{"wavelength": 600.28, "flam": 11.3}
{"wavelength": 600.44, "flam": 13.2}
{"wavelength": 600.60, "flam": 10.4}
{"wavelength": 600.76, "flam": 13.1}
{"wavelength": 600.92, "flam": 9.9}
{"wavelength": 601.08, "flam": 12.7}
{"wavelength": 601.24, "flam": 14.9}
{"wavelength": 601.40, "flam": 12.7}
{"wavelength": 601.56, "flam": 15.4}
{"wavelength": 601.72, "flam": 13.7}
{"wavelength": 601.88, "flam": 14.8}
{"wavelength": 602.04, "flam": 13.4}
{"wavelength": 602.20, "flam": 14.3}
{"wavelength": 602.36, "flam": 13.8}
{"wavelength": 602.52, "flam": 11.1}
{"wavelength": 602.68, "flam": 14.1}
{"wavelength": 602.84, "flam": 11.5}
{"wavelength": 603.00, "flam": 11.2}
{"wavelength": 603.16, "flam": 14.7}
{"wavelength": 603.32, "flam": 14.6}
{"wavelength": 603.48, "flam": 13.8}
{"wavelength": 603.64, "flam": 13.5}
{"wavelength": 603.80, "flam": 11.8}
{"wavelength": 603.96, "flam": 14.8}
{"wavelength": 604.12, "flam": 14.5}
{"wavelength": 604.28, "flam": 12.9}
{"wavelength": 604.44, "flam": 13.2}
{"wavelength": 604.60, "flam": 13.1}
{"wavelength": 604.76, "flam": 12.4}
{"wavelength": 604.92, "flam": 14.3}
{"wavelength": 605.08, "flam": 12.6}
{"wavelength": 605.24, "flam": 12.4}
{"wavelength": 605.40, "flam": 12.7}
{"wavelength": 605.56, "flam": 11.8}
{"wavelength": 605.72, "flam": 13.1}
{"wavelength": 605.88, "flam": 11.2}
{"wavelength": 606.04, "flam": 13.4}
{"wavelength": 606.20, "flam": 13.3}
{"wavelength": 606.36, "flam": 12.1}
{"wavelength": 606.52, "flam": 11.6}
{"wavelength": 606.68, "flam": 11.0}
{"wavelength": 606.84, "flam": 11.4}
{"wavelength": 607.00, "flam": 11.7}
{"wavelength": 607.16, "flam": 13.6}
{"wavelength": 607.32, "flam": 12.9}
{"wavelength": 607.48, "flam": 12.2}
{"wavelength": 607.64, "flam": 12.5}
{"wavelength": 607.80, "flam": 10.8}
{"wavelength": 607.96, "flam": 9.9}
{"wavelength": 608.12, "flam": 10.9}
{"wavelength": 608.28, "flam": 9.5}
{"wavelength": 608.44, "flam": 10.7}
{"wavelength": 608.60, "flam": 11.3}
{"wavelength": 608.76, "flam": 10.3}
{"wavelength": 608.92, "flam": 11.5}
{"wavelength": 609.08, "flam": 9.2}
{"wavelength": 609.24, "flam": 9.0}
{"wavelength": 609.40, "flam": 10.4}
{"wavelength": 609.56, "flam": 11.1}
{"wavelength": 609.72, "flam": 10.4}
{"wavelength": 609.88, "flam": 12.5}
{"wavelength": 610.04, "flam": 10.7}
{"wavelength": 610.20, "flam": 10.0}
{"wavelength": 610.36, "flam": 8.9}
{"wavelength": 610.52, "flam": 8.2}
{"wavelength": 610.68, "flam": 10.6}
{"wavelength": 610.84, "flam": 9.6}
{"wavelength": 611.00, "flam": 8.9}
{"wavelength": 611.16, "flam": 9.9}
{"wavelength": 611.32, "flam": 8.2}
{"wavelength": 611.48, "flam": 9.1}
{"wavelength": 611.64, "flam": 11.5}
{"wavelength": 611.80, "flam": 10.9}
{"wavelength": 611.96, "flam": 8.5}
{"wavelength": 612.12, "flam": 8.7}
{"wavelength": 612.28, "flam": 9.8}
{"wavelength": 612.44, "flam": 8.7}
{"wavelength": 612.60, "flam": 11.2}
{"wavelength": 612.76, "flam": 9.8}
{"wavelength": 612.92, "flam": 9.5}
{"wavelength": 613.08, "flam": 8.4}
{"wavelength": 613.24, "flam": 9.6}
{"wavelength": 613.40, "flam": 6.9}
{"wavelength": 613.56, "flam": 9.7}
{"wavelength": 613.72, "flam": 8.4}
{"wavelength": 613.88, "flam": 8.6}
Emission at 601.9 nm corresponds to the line Mg II 2798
